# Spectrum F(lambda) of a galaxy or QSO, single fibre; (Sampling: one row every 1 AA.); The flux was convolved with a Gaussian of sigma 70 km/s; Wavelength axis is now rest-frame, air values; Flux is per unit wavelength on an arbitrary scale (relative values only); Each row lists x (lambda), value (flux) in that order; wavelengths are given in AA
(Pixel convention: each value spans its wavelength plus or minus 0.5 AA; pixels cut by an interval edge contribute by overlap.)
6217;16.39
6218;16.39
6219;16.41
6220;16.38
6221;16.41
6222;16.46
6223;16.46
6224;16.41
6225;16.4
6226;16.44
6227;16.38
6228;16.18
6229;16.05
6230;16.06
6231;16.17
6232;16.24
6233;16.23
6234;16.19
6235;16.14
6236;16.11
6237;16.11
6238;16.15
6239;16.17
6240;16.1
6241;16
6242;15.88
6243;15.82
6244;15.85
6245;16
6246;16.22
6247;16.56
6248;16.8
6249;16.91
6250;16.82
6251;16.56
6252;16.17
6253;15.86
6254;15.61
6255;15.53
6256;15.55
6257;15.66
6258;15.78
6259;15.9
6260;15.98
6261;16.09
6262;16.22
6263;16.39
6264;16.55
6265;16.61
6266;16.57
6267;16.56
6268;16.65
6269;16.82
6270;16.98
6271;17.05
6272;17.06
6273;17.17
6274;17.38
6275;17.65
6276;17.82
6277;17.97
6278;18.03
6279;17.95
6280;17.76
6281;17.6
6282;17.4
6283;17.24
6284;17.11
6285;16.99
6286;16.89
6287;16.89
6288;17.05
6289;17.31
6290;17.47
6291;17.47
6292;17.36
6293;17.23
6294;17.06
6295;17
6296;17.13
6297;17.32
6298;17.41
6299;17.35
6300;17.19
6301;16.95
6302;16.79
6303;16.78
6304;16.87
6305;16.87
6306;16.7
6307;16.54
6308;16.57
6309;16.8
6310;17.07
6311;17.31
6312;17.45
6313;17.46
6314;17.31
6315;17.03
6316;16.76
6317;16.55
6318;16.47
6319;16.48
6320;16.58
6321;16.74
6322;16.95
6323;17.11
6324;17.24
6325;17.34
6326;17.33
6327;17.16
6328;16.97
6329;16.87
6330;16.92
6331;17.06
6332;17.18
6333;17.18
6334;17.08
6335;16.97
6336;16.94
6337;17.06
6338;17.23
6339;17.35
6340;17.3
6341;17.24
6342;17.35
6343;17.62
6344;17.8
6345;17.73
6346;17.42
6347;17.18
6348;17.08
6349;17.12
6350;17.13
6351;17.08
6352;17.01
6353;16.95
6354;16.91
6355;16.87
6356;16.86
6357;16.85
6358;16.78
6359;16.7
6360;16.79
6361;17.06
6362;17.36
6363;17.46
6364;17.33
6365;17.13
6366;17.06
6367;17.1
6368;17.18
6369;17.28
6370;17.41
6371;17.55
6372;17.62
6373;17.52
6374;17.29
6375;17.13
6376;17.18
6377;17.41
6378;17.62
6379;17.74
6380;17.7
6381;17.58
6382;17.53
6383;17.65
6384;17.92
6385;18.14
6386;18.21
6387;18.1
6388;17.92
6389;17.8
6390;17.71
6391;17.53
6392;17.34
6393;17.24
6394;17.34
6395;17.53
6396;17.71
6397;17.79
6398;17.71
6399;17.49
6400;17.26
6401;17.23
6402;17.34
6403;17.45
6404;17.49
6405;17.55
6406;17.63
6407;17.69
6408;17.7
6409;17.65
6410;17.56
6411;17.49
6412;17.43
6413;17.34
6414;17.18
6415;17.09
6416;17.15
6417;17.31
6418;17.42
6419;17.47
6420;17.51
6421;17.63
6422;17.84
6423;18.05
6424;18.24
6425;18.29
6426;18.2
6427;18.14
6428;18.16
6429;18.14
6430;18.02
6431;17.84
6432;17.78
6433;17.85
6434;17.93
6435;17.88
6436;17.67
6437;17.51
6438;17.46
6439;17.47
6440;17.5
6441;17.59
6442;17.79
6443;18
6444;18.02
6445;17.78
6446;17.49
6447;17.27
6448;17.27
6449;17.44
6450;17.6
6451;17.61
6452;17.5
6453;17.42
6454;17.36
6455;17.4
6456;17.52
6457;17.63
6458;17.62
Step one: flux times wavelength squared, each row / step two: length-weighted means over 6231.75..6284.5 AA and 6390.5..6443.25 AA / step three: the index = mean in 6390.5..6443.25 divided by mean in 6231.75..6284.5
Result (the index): 1.1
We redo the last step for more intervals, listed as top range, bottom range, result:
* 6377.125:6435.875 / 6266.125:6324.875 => 1.07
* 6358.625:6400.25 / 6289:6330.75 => 1.05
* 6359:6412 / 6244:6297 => 1.08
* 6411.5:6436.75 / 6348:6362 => 1.07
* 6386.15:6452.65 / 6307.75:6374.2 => 1.06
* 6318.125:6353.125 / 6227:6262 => 1.09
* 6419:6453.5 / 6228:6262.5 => 1.17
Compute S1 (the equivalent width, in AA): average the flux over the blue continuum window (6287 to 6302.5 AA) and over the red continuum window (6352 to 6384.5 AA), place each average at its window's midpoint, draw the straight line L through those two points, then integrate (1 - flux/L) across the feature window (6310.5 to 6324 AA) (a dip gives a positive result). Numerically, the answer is 0.2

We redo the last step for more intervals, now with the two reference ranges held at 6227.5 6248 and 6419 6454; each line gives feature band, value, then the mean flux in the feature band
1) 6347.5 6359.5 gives 0.1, 16.9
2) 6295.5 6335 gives -0.6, 17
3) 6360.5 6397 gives -0.5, 17.5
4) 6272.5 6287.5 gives -0.9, 17.5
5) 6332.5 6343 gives -0.2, 17.2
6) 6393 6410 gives -0.1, 17.5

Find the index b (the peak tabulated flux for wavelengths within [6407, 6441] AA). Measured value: 18.29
